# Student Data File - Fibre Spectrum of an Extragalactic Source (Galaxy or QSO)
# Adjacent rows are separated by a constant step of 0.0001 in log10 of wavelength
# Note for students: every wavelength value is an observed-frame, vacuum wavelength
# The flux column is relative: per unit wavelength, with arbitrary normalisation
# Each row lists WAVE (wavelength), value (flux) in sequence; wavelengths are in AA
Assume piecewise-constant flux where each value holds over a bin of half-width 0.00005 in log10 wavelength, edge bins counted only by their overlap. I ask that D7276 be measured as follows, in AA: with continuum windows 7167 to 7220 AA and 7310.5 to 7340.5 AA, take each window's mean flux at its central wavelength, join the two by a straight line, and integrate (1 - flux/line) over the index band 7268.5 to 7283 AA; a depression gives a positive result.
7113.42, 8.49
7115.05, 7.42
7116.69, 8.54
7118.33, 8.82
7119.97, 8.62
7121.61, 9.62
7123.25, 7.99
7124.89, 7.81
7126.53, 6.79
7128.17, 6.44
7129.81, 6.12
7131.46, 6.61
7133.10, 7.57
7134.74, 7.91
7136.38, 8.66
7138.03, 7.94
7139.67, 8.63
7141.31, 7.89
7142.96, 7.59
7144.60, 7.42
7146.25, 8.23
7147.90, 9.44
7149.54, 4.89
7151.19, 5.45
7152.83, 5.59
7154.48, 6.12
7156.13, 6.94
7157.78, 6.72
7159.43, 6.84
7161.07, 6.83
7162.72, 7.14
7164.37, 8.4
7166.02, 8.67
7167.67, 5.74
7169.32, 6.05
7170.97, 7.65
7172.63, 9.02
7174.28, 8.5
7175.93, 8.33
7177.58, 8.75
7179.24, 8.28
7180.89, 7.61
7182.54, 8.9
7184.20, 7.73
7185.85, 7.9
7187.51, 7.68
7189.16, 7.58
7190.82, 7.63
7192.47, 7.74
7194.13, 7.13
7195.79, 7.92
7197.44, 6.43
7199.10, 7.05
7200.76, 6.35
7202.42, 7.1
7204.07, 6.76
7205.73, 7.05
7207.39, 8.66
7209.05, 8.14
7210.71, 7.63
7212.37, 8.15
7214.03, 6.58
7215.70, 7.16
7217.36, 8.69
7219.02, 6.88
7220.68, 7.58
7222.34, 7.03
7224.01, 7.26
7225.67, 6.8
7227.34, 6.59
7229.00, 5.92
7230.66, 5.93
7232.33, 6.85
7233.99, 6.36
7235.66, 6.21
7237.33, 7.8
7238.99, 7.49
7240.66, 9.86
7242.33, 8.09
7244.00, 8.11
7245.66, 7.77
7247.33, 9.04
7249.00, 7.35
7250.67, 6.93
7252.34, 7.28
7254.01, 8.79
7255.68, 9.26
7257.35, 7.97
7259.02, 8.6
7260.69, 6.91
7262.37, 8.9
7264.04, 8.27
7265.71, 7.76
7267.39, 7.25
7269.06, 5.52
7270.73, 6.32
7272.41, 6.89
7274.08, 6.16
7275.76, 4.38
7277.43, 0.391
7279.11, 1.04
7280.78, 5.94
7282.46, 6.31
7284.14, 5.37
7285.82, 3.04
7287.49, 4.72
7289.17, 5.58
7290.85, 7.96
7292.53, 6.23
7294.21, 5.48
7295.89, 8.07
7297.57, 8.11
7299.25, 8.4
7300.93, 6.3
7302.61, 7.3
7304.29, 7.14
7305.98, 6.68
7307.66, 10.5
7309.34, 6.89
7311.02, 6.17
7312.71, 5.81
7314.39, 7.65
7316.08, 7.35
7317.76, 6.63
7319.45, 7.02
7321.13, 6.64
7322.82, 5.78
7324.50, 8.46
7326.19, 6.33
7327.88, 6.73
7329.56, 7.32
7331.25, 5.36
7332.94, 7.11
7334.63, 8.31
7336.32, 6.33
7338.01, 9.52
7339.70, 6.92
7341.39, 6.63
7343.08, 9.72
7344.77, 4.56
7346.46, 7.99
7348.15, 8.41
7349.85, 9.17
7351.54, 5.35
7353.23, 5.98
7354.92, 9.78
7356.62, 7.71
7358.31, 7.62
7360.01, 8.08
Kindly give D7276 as 5.0 AA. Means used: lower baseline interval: 7.59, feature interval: 4.73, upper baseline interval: 6.98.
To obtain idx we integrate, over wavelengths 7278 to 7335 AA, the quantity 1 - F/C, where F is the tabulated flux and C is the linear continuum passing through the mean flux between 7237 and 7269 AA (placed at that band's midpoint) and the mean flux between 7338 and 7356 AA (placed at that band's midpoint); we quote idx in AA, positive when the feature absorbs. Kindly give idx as 8.9 AA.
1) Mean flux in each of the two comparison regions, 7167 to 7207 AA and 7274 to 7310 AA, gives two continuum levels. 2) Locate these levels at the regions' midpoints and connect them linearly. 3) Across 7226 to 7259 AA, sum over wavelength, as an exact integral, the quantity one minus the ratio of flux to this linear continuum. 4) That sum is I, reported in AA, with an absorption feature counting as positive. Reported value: -4.2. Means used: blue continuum 7.56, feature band 7.57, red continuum 5.99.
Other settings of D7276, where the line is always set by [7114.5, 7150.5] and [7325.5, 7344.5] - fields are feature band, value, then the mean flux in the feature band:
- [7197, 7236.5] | 2.5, 7.05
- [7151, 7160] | 1.6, 6.32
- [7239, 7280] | 2.2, 7.04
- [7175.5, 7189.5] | -0.9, 8.1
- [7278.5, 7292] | 4.2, 5.09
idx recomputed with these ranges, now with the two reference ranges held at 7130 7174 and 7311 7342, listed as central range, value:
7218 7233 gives 0.8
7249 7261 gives -1.5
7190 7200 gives -0.1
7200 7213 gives -0.5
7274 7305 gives 6.1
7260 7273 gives -0.3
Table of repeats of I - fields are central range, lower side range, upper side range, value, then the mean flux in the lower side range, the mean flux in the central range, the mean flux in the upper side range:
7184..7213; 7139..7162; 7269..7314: -3.3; 7.03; 7.47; 6.05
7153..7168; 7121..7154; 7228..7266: 0.9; 7.4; 7.02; 7.71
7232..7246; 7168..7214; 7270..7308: -1.7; 7.65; 7.64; 5.95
